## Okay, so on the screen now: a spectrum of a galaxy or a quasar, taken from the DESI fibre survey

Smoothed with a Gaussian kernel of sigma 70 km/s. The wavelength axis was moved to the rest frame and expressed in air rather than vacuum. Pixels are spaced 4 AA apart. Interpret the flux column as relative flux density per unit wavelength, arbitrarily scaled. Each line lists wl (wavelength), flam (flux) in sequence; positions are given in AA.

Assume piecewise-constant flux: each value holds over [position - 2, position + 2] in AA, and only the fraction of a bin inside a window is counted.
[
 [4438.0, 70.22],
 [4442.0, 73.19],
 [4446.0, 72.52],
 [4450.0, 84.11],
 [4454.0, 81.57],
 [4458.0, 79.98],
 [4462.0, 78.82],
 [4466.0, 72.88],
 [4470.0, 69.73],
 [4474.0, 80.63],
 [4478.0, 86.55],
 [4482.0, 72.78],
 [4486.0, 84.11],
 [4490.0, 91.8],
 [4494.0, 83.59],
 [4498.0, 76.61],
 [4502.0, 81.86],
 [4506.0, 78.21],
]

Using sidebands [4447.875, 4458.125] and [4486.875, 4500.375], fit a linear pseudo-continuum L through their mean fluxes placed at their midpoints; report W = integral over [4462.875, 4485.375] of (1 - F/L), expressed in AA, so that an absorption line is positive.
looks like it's 1.6 AA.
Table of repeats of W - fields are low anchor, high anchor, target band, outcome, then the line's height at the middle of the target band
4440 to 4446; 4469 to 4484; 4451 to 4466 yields -0.8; 75.3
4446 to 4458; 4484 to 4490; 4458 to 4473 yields 1.4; 83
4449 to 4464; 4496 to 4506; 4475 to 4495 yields -1.0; 79.7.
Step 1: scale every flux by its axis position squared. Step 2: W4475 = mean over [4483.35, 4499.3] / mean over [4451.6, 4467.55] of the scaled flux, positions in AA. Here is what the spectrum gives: 1.1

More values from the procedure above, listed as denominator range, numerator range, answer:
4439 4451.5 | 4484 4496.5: 1.16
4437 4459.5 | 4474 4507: 1.08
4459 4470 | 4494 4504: 1.08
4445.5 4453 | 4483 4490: 1.08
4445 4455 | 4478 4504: 1.05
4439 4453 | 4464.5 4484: 1.01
